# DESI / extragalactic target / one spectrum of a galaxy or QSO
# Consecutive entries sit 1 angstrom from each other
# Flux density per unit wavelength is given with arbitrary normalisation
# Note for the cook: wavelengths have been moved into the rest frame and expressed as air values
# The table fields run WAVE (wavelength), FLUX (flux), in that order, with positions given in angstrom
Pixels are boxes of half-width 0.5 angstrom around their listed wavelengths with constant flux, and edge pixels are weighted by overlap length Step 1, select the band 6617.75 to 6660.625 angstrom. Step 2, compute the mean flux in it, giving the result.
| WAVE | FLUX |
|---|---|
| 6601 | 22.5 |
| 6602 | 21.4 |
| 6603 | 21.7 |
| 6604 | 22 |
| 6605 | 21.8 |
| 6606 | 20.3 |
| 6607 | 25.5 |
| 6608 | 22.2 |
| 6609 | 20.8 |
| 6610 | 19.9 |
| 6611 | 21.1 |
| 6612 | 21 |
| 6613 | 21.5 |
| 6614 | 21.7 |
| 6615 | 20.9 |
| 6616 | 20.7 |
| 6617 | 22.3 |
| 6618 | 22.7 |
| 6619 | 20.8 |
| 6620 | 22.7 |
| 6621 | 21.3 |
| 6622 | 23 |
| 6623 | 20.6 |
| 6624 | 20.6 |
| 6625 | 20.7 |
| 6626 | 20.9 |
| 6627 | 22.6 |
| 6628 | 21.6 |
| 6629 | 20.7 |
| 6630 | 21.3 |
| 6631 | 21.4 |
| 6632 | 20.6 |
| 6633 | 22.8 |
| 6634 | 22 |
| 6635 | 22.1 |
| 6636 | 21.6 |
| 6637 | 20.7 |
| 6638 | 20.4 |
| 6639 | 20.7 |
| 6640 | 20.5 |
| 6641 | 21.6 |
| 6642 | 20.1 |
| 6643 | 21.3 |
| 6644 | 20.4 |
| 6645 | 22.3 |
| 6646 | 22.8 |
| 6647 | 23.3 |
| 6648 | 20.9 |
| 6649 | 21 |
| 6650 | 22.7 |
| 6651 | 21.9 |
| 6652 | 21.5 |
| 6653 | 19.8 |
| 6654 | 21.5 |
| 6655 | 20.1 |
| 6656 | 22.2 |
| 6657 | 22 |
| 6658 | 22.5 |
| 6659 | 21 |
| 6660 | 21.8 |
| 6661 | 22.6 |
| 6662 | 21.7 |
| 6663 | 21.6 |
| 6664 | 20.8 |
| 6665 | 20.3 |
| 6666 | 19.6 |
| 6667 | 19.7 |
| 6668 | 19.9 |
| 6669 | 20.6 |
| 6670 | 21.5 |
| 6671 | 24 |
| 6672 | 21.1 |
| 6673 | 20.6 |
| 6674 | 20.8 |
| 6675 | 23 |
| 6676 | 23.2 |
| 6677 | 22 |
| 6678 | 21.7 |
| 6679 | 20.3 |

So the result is 21.5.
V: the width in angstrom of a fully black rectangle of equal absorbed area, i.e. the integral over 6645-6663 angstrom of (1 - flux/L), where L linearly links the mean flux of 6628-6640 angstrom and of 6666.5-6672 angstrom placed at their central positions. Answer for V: -0.5 angstrom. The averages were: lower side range 21.3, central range 21.7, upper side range 21.1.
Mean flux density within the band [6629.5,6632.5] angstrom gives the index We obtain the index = 21.1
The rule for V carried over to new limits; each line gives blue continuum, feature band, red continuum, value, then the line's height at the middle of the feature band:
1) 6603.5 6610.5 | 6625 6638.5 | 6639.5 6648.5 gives 0.1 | 21.6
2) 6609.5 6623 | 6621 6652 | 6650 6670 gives -0.2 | 21.3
